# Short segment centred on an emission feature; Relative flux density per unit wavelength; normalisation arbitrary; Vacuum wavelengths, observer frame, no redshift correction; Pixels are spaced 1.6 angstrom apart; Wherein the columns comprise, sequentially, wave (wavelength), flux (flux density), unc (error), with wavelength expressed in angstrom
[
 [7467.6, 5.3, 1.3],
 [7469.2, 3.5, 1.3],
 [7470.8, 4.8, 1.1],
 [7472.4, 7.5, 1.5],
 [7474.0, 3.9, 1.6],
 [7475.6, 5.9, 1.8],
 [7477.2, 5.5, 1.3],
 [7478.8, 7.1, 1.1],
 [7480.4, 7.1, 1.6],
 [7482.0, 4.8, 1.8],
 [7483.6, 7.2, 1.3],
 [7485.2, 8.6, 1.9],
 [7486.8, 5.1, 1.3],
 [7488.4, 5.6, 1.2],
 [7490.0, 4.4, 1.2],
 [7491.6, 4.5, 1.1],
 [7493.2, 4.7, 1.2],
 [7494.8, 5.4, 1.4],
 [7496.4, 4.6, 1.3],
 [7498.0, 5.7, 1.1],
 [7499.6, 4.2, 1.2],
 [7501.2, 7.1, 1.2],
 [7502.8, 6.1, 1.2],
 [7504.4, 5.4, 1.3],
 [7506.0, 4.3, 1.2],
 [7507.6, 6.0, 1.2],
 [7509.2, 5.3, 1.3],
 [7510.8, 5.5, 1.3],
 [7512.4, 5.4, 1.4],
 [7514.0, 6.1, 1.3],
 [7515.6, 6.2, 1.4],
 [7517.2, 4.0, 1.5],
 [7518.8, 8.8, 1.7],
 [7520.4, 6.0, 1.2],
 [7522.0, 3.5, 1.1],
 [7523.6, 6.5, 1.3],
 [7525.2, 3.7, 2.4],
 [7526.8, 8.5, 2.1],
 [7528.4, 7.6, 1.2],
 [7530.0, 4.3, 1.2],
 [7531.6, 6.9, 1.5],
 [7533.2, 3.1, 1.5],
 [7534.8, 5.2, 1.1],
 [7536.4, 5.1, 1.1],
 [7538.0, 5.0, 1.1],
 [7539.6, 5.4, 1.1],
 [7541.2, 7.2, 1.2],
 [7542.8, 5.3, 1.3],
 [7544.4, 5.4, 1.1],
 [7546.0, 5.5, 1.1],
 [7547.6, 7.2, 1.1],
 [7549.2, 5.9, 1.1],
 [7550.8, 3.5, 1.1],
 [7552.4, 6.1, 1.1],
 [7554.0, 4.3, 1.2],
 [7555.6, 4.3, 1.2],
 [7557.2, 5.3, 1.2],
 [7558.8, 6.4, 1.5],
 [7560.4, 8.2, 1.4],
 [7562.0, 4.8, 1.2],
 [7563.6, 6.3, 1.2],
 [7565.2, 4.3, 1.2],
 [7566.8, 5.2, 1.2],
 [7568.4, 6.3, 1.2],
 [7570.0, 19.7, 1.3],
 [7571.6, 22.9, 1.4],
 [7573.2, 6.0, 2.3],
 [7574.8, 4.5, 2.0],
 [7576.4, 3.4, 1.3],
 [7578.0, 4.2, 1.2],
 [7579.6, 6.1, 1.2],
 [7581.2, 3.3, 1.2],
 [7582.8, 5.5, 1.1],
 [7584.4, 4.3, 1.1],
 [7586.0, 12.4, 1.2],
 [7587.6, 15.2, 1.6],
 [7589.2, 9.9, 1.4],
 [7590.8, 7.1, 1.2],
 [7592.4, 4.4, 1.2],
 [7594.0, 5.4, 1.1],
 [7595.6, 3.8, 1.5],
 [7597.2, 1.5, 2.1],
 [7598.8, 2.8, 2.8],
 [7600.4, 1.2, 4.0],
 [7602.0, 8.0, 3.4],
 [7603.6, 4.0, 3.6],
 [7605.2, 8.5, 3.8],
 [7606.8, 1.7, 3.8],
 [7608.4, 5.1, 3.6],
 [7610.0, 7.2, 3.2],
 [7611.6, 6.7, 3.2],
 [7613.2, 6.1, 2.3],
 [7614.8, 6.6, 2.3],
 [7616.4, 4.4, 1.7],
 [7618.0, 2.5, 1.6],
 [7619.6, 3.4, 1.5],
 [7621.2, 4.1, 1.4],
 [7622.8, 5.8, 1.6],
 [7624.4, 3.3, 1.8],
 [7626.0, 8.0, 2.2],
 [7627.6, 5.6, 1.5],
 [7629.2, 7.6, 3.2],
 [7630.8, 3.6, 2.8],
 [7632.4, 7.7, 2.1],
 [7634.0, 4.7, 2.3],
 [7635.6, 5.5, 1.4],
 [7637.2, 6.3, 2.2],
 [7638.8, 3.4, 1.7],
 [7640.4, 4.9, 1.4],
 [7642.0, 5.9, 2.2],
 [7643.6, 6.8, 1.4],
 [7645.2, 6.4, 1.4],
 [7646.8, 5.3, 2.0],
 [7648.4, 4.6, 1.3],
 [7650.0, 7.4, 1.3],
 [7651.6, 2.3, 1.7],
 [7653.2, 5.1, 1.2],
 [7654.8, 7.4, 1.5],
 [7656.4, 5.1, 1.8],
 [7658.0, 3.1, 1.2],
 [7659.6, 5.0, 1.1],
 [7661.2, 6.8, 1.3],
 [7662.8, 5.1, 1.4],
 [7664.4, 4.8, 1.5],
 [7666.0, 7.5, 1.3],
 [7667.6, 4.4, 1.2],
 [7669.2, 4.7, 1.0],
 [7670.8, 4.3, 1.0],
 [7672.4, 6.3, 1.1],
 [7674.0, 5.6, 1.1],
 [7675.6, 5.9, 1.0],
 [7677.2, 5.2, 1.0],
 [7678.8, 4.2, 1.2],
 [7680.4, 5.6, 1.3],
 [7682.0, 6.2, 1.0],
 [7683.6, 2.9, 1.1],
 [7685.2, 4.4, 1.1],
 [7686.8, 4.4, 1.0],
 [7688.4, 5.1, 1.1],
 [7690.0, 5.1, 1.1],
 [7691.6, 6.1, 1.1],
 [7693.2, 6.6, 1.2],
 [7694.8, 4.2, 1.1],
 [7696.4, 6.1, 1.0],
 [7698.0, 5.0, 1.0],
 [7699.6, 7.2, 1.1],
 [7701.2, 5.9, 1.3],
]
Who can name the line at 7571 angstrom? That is [S II]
